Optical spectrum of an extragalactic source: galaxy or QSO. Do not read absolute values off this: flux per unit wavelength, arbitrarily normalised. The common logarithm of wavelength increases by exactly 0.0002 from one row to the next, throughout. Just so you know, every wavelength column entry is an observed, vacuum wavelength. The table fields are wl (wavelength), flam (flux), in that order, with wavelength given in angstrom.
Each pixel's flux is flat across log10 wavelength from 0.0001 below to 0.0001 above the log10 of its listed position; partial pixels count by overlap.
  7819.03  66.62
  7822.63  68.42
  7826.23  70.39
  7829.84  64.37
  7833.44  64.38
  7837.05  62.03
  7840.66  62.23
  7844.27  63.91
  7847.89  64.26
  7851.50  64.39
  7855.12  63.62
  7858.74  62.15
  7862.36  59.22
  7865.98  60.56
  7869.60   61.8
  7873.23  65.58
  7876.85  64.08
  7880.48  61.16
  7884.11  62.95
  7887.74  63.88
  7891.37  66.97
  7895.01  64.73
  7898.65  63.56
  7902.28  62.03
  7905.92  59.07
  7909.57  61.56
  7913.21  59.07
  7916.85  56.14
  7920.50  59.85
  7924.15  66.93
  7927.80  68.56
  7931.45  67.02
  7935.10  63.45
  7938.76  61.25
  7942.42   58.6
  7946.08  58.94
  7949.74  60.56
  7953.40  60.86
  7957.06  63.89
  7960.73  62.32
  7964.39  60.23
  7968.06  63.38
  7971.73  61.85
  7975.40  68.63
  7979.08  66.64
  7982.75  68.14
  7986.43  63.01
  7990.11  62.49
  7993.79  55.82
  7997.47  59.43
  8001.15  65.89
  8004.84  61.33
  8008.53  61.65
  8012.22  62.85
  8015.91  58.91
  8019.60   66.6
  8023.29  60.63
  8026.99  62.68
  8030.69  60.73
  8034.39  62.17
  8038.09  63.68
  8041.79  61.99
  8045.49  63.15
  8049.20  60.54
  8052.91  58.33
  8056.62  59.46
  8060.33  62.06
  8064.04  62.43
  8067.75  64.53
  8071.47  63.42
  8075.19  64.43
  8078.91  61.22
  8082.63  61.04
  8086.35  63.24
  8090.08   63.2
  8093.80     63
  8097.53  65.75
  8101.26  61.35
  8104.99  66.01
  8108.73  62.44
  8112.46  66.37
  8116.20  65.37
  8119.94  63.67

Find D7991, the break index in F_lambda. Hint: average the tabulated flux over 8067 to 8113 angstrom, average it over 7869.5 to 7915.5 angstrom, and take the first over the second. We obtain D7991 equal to 1.01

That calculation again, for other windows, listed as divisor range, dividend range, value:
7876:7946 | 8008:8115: 1.00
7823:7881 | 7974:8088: 0.98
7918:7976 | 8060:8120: 1.01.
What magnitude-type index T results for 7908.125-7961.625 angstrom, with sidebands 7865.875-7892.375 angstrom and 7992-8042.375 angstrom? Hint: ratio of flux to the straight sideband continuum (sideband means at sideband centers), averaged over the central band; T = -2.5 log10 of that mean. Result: 0.01 mag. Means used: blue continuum 63.5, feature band 61.9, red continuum 61.7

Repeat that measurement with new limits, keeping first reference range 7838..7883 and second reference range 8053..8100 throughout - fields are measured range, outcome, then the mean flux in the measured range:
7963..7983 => -0.03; 64.7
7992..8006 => 0.04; 60.6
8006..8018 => 0.02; 61.3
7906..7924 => 0.05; 59.9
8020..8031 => 0.01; 62.1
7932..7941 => 0.00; 62.8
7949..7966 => 0.02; 61.7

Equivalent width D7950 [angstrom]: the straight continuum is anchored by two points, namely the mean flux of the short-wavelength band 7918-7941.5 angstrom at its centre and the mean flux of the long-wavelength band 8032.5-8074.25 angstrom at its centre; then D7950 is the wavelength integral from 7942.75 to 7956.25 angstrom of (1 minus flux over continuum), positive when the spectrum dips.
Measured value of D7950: 0.7 angstrom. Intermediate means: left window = 64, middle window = 60.3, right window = 62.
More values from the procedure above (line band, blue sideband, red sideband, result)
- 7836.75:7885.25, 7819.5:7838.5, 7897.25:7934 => 1.48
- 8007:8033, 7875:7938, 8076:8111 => 0.43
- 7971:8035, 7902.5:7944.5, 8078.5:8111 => -0.28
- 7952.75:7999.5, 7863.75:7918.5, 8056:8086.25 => -0.40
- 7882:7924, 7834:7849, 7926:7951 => 0.56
